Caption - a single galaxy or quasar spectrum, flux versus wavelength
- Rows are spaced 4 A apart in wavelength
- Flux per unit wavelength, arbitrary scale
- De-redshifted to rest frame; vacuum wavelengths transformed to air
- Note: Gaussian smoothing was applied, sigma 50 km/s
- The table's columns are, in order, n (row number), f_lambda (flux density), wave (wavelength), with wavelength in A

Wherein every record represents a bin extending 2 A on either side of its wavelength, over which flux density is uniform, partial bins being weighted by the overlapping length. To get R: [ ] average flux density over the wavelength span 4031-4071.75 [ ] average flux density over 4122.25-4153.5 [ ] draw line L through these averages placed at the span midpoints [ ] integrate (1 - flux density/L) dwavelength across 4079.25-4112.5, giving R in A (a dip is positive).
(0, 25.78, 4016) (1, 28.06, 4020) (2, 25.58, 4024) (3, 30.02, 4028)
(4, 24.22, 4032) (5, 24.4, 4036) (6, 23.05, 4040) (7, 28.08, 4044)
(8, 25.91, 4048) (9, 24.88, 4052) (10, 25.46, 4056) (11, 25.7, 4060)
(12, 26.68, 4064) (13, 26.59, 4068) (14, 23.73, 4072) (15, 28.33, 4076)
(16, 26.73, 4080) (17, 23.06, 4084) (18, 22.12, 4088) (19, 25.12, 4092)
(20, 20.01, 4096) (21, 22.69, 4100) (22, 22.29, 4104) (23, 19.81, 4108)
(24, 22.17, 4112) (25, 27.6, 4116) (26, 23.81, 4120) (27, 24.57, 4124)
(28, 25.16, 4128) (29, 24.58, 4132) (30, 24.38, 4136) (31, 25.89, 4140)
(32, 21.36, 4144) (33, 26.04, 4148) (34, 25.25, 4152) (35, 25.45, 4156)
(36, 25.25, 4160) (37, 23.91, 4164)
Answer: 3.3 A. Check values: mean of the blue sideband 25.5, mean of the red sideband 24.6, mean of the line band 22.5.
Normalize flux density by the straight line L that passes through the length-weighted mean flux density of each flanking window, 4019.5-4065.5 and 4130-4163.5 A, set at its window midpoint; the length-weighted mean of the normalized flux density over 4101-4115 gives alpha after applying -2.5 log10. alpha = 0.15 mag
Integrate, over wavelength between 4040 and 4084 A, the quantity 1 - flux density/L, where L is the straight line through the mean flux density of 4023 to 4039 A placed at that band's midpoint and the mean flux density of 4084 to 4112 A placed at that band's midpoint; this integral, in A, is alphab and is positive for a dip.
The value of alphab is -3.3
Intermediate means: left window 25.9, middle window 25.9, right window 22.1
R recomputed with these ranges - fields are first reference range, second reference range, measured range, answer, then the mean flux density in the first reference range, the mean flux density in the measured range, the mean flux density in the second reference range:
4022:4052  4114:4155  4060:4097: 0.8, 25.8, 24.9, 24.9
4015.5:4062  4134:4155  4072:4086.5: -0.1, 25.9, 25.6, 24.6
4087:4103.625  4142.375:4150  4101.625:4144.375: -1.2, 22.5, 23.9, 23.8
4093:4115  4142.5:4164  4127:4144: -0.7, 21.8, 24.6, 24.7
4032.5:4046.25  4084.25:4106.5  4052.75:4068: -1.2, 25.1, 25.9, 22.4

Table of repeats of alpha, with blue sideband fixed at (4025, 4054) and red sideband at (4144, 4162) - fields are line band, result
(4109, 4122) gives 0.05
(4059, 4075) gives -0.01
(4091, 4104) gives 0.14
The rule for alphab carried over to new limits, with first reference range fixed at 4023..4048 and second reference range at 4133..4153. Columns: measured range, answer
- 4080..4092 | 0.7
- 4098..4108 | 1.2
